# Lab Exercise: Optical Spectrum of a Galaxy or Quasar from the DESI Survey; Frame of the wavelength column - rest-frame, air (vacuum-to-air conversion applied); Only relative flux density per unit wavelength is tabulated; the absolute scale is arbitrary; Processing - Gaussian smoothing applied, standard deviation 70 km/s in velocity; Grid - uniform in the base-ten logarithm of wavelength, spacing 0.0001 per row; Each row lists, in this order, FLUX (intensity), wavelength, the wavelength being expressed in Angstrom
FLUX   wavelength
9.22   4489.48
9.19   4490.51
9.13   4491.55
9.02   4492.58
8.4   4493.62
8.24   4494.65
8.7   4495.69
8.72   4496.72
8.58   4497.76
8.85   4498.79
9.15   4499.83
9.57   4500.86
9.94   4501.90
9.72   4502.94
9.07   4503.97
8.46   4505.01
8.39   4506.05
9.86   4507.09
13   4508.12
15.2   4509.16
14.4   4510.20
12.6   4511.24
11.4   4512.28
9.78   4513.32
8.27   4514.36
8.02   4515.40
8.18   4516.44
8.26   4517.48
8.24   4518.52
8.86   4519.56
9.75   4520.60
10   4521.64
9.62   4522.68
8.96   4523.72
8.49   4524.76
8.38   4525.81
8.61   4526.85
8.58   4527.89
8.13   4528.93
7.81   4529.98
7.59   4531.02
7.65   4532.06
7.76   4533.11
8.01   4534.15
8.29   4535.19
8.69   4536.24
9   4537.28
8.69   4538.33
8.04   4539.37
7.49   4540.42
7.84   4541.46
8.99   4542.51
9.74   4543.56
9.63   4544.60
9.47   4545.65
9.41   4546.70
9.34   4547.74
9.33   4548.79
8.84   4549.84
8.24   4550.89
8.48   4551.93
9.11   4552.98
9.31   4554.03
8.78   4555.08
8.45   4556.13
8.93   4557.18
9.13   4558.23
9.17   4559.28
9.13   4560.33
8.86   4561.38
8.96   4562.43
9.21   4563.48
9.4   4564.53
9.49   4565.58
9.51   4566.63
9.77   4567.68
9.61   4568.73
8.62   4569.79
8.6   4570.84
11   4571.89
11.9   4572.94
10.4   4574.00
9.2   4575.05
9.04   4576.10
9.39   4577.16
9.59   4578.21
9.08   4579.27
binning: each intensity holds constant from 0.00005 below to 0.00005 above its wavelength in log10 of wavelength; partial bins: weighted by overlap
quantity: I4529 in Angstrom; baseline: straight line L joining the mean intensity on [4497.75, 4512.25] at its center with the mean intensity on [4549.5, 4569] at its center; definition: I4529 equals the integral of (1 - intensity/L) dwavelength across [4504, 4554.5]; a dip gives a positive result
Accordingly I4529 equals 3.82 Angstrom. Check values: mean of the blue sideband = 10.6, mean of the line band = 9.17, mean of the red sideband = 9.07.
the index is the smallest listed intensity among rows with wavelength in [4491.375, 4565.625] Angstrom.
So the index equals 7.49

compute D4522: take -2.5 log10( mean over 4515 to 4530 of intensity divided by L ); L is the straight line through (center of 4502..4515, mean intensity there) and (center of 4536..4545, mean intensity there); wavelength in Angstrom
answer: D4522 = 0.14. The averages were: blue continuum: 10.8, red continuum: 8.67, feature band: 8.69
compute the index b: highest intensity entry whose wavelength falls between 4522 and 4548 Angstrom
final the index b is 9.74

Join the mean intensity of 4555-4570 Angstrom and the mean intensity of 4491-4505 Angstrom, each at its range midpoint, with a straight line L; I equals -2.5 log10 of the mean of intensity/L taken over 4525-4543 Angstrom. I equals 0.11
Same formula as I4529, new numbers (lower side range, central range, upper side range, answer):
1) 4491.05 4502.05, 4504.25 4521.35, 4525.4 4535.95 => -3.3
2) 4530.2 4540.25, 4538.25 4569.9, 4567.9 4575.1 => 0.2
